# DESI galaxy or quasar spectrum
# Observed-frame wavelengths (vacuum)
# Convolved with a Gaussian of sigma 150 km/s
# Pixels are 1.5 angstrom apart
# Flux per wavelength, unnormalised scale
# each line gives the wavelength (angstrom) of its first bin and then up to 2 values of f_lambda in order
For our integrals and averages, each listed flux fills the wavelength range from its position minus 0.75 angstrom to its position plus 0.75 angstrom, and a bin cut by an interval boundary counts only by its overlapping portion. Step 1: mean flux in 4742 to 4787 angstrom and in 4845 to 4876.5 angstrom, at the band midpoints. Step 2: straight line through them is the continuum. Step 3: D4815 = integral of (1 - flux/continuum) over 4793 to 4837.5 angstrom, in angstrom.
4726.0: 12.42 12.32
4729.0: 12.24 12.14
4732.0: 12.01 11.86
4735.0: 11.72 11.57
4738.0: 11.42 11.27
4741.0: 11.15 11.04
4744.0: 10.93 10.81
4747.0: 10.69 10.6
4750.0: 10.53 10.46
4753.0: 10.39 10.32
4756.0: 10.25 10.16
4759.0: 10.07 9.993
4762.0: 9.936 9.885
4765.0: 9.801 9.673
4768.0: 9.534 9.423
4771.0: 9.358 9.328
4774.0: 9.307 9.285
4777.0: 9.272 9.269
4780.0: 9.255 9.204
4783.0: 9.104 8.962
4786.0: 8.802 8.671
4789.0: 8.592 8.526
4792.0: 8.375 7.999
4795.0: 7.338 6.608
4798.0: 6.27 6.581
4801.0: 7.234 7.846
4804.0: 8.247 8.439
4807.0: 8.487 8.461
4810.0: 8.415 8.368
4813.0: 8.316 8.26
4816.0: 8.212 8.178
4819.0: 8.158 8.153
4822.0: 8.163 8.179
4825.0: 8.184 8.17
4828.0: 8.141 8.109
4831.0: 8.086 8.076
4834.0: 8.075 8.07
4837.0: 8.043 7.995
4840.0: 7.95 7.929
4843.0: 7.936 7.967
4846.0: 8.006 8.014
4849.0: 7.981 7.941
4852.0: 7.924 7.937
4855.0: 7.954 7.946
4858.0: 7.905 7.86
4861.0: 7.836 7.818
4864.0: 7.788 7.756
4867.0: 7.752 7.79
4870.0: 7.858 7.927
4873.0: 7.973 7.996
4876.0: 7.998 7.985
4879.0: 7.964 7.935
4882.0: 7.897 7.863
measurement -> 4.3 angstrom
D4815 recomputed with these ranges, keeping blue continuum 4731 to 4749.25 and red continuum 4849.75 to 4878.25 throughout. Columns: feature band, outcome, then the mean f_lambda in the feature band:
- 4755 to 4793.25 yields 3.7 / 9.35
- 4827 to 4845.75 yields 1.3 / 8.03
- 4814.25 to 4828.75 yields 1.4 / 8.18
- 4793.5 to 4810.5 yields 3.4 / 7.63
